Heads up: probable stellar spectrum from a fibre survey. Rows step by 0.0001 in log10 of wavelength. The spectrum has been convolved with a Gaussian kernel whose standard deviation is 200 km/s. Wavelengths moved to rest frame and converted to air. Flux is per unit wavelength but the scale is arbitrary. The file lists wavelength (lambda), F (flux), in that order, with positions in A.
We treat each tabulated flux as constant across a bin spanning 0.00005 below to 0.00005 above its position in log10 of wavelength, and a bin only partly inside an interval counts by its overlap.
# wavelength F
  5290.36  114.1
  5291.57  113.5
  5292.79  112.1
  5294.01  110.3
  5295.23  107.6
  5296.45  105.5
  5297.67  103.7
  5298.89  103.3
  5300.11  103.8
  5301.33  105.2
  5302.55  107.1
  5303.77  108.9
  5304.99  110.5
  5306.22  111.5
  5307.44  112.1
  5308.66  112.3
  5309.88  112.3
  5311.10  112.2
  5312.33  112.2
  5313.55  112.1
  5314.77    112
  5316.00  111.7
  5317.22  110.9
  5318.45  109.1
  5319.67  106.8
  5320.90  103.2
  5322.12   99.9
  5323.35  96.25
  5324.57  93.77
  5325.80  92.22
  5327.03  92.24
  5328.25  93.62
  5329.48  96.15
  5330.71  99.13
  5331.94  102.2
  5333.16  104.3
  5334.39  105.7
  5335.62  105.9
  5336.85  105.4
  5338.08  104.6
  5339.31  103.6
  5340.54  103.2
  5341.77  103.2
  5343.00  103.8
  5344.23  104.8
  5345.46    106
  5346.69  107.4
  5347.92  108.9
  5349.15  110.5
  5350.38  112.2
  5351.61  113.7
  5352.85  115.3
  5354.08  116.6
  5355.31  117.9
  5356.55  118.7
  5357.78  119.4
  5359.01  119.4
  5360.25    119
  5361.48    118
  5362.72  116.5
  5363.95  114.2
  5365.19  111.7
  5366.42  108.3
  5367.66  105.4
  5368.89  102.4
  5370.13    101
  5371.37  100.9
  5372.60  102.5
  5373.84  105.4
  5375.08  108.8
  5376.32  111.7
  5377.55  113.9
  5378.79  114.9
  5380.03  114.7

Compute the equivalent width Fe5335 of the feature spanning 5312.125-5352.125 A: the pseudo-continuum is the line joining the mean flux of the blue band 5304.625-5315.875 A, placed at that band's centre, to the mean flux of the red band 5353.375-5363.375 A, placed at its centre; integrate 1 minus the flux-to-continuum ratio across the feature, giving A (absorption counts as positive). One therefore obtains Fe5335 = 3.6 A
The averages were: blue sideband 112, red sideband 118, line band 104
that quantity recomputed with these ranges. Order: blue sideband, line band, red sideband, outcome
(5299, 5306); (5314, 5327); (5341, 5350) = 0.4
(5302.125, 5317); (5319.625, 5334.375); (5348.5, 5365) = 1.9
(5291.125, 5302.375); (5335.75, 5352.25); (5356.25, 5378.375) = 0.4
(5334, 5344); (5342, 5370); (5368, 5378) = -1.8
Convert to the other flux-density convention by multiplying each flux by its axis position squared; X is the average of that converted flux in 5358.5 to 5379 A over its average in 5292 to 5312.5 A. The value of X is 1.0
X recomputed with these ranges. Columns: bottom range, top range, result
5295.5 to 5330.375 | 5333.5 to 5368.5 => 1.07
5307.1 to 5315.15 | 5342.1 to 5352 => 0.98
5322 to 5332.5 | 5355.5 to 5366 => 1.24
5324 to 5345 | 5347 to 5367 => 1.15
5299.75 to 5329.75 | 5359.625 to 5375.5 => 1.05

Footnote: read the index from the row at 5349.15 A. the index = 110.5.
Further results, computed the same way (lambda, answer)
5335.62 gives 105.9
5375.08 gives 108.8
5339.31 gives 103.6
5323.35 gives 96.25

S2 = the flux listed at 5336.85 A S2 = 105.4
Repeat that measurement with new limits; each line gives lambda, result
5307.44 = 112.1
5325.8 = 92.22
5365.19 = 111.7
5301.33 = 105.2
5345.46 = 106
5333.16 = 104.3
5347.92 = 108.9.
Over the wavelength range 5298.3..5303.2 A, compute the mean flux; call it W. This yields 105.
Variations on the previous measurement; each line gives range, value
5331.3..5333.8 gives 103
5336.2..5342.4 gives 104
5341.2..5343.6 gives 104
